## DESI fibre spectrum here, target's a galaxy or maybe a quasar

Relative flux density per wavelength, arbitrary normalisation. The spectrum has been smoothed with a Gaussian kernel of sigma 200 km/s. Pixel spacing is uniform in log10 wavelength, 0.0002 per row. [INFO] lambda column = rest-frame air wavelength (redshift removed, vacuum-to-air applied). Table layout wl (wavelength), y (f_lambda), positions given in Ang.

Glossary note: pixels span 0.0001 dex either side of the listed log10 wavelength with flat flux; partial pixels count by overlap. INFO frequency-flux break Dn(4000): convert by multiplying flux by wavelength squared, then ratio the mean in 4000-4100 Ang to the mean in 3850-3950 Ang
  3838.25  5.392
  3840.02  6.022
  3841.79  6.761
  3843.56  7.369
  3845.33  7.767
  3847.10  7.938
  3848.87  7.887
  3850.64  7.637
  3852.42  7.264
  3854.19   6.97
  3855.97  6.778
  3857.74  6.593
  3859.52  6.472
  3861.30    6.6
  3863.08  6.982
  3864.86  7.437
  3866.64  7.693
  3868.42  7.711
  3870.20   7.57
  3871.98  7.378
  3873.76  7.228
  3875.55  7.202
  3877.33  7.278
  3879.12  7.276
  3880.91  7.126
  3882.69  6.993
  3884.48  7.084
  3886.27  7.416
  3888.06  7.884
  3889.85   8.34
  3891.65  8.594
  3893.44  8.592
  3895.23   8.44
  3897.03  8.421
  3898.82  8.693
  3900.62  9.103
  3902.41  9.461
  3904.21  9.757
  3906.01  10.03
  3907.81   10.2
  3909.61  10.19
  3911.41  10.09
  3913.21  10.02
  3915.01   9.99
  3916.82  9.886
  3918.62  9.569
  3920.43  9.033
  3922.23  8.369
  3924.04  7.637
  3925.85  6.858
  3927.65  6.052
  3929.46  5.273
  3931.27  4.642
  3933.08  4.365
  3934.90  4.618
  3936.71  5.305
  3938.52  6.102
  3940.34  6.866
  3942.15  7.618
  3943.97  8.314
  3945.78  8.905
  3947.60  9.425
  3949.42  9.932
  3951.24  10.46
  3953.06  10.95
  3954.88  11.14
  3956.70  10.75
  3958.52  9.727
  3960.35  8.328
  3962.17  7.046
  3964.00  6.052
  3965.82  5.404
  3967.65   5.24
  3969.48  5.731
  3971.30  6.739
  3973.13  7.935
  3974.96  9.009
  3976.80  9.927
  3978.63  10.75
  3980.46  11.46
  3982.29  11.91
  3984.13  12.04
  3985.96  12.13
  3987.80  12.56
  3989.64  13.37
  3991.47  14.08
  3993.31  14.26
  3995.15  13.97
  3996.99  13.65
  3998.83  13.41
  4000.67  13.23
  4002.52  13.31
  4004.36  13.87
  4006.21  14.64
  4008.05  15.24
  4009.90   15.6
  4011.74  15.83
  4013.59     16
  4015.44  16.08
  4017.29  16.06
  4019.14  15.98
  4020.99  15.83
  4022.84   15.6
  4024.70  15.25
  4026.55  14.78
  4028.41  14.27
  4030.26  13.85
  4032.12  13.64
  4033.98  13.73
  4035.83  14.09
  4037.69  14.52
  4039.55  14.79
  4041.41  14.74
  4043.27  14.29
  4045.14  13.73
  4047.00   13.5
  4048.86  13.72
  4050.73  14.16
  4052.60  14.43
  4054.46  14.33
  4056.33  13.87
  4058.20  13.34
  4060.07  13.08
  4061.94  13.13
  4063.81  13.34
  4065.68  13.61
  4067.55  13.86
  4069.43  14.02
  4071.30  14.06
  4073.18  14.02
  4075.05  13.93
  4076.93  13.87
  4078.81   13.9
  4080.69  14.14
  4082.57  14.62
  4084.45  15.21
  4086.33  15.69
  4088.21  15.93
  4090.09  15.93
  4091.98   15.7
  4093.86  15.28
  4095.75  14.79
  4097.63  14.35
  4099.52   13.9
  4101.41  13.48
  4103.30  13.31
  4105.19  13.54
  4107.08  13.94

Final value 2.00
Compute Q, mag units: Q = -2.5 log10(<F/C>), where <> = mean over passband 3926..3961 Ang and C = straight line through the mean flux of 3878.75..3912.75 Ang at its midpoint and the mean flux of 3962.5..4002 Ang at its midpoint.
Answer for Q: 0.24 mag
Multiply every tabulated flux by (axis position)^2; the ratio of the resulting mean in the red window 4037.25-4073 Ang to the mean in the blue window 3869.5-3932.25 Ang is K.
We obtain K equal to 1.83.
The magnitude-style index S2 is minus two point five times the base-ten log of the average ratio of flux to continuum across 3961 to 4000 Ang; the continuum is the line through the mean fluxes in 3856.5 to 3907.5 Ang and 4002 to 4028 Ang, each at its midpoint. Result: 0.29 mag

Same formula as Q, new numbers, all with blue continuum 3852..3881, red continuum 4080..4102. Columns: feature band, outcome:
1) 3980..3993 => -0.12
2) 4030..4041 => -0.09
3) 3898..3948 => 0.12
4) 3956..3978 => 0.36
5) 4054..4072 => 0.03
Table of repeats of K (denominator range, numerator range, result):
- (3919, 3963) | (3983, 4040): 1.90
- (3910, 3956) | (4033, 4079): 1.83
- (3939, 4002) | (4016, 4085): 1.47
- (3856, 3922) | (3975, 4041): 1.79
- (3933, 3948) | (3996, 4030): 2.24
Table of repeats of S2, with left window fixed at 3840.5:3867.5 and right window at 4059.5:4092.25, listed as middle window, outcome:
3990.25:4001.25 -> -0.17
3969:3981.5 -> 0.24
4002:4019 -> -0.24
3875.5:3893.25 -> 0.08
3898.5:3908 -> -0.09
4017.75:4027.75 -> -0.22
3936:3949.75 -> 0.28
